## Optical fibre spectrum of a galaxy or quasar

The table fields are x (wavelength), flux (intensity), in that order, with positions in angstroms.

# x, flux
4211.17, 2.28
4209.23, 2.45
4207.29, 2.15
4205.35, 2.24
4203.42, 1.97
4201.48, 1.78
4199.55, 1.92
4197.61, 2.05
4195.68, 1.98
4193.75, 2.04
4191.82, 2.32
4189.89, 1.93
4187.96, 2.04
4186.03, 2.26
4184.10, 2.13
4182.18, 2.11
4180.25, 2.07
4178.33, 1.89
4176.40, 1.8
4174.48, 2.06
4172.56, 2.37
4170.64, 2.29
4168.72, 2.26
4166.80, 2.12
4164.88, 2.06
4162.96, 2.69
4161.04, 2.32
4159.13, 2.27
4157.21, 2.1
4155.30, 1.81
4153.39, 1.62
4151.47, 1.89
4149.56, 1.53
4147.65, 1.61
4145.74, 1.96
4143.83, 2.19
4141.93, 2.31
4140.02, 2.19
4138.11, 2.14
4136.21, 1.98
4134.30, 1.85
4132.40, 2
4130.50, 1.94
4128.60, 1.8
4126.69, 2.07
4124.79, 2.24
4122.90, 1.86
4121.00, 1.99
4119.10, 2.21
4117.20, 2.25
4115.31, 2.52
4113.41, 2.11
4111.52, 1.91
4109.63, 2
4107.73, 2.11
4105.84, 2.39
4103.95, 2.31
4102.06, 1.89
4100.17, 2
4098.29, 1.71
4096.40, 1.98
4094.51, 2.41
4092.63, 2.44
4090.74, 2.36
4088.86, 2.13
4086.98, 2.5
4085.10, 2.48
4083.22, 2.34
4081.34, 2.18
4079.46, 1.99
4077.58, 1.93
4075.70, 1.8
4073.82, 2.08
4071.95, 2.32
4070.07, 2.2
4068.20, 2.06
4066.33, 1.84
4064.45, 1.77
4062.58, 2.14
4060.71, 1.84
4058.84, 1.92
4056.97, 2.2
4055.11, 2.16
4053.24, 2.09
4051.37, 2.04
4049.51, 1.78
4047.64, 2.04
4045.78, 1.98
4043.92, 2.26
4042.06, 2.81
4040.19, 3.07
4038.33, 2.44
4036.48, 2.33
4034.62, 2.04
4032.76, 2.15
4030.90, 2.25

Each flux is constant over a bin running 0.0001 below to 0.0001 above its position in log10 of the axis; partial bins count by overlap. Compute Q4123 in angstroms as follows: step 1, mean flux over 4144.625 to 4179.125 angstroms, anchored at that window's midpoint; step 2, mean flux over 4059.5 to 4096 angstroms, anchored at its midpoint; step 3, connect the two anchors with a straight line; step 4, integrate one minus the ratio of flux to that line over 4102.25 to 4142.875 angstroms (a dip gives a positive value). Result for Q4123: -0.2 angstroms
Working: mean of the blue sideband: 2.14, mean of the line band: 2.1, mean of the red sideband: 2.04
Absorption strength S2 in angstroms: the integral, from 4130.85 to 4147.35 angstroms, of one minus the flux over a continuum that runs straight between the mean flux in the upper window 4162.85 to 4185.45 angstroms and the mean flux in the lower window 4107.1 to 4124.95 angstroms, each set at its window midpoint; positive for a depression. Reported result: 0.5 angstroms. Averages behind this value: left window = 2.11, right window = 2.14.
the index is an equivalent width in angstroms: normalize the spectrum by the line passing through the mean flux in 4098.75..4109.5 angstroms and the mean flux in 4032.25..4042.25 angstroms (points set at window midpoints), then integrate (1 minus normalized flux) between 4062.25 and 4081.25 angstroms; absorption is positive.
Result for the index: 2.2 angstroms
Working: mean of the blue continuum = 2.46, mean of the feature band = 2.02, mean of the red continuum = 2.11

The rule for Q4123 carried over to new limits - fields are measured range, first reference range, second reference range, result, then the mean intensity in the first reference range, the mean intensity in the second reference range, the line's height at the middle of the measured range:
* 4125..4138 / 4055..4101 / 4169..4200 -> 0.8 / 2.11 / 2.09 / 2.1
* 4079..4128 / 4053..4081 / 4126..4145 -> -3.2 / 2.02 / 2.05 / 2.04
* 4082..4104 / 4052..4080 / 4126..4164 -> -2.1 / 2.02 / 2.01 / 2.02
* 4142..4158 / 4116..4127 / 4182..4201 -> 1.8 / 2.12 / 2.07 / 2.1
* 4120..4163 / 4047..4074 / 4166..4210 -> 1.5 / 2.03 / 2.1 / 2.07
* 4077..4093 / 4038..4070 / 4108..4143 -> -1.1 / 2.14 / 2.08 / 2.11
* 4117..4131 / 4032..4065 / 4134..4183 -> 0.4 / 2.17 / 2.06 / 2.1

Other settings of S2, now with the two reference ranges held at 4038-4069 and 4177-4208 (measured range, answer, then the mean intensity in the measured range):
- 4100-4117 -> -0.37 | 2.15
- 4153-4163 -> -0.20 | 2.11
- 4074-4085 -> 0.20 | 2.08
